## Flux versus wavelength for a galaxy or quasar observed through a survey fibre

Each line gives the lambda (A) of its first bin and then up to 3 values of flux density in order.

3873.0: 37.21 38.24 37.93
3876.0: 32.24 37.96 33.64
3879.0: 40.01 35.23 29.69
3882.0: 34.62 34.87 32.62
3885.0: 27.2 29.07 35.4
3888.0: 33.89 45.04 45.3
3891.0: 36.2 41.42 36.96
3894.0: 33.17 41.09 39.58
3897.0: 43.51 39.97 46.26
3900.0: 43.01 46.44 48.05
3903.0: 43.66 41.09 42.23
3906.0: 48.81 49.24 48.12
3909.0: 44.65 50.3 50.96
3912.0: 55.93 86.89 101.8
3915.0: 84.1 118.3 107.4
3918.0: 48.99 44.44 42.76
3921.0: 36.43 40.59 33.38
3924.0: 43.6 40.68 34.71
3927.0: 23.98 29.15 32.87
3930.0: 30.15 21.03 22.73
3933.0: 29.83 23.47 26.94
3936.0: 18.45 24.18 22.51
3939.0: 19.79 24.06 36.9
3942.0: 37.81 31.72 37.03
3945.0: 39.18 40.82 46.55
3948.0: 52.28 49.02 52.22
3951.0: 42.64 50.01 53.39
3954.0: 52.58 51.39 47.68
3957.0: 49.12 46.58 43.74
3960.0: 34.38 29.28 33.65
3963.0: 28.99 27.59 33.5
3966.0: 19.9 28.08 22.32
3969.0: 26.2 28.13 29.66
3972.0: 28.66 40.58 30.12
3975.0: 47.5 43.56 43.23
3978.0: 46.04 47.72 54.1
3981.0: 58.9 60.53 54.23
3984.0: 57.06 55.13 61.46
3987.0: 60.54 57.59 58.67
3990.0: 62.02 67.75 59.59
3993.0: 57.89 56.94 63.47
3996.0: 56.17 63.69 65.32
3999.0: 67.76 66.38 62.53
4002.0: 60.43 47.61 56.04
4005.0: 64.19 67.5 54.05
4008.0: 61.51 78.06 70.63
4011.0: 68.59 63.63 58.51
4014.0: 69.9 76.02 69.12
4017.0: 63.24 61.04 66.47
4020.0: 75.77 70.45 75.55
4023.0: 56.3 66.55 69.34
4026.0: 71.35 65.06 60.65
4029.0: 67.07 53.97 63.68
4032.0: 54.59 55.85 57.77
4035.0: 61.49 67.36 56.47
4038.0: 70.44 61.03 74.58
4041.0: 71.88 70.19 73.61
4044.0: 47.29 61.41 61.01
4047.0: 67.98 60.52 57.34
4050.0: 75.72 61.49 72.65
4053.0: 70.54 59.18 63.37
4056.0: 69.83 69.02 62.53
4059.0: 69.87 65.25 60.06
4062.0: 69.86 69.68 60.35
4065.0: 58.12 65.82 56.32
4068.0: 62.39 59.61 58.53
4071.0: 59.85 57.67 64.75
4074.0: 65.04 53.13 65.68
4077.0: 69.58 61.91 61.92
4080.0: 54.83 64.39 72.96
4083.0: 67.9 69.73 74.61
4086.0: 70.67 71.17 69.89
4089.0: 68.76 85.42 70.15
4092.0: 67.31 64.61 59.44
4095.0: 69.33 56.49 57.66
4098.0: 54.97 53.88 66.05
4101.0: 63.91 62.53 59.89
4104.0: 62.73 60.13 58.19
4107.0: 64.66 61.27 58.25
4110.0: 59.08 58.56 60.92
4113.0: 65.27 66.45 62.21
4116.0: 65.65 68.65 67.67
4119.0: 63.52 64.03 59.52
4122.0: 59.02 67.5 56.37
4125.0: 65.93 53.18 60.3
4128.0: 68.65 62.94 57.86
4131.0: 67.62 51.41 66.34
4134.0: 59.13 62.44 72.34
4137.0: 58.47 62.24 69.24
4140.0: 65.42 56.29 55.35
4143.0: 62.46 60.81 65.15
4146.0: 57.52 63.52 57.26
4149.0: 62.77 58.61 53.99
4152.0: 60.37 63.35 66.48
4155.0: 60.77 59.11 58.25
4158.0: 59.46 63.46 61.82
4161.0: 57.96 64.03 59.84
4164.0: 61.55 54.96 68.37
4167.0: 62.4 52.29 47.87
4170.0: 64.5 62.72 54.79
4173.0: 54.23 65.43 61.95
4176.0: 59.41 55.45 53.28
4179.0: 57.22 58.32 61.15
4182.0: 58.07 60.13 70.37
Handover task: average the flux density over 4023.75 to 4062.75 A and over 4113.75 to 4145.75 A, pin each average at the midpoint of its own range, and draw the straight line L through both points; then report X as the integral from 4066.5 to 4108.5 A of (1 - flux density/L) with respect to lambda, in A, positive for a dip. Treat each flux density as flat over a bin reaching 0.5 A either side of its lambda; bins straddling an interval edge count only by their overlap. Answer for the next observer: -0.2 A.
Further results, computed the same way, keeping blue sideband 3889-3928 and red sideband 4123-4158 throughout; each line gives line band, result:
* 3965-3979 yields 5.04 A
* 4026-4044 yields -2.42 A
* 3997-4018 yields -3.74 A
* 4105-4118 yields -0.58 A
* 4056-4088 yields -3.63 A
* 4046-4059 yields -2.03 A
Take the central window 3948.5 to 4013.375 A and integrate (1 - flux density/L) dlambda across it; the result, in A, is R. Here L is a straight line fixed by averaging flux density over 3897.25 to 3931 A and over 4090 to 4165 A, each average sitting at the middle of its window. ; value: 4.3 A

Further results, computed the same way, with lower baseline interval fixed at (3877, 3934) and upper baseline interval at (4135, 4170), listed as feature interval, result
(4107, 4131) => -1.6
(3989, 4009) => -4.4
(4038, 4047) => -2.1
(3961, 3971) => 4.2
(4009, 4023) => -4.6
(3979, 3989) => -1.6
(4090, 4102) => -1.3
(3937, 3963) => 3.7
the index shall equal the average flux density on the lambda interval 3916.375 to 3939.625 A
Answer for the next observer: 35.1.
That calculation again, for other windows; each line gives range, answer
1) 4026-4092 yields 64.7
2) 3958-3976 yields 32.1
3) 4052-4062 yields 66.1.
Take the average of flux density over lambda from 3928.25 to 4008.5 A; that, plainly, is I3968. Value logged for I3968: 44.5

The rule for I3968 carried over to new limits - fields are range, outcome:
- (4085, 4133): 63.3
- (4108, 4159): 61.8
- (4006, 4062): 65.3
